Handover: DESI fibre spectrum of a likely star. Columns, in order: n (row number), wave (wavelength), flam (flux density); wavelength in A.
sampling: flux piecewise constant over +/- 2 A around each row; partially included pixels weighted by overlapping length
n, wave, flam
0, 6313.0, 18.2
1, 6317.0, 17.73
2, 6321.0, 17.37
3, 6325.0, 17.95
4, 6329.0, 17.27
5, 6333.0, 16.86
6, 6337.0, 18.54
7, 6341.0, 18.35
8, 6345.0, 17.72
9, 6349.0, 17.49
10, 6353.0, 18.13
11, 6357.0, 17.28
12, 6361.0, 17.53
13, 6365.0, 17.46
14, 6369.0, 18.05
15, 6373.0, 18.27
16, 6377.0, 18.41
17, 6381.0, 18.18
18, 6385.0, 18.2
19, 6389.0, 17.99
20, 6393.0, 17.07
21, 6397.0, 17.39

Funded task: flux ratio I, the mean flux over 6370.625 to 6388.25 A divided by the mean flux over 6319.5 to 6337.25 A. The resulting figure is 1.04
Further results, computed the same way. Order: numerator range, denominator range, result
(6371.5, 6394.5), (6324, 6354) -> 1.01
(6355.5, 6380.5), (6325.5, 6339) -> 1.02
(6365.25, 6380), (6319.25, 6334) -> 1.04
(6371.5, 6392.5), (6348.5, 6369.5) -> 1.03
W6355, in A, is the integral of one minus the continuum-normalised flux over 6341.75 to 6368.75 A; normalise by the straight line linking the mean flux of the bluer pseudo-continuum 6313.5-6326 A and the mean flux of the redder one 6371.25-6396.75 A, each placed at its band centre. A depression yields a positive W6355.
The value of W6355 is 0.3 A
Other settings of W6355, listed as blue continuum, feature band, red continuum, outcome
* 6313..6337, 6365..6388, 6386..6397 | -0.8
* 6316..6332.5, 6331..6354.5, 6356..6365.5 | -0.5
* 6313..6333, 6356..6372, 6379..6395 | 0.1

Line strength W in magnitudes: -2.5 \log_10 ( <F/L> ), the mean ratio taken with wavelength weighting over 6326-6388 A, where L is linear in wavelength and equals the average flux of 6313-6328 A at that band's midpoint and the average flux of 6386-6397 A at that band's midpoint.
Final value -0.013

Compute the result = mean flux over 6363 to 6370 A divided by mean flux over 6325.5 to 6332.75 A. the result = 1.02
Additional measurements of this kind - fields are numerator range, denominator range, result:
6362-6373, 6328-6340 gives 1.01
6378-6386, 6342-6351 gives 1.03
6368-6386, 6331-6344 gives 1.02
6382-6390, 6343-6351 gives 1.03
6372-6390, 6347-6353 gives 1.03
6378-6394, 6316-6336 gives 1.03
